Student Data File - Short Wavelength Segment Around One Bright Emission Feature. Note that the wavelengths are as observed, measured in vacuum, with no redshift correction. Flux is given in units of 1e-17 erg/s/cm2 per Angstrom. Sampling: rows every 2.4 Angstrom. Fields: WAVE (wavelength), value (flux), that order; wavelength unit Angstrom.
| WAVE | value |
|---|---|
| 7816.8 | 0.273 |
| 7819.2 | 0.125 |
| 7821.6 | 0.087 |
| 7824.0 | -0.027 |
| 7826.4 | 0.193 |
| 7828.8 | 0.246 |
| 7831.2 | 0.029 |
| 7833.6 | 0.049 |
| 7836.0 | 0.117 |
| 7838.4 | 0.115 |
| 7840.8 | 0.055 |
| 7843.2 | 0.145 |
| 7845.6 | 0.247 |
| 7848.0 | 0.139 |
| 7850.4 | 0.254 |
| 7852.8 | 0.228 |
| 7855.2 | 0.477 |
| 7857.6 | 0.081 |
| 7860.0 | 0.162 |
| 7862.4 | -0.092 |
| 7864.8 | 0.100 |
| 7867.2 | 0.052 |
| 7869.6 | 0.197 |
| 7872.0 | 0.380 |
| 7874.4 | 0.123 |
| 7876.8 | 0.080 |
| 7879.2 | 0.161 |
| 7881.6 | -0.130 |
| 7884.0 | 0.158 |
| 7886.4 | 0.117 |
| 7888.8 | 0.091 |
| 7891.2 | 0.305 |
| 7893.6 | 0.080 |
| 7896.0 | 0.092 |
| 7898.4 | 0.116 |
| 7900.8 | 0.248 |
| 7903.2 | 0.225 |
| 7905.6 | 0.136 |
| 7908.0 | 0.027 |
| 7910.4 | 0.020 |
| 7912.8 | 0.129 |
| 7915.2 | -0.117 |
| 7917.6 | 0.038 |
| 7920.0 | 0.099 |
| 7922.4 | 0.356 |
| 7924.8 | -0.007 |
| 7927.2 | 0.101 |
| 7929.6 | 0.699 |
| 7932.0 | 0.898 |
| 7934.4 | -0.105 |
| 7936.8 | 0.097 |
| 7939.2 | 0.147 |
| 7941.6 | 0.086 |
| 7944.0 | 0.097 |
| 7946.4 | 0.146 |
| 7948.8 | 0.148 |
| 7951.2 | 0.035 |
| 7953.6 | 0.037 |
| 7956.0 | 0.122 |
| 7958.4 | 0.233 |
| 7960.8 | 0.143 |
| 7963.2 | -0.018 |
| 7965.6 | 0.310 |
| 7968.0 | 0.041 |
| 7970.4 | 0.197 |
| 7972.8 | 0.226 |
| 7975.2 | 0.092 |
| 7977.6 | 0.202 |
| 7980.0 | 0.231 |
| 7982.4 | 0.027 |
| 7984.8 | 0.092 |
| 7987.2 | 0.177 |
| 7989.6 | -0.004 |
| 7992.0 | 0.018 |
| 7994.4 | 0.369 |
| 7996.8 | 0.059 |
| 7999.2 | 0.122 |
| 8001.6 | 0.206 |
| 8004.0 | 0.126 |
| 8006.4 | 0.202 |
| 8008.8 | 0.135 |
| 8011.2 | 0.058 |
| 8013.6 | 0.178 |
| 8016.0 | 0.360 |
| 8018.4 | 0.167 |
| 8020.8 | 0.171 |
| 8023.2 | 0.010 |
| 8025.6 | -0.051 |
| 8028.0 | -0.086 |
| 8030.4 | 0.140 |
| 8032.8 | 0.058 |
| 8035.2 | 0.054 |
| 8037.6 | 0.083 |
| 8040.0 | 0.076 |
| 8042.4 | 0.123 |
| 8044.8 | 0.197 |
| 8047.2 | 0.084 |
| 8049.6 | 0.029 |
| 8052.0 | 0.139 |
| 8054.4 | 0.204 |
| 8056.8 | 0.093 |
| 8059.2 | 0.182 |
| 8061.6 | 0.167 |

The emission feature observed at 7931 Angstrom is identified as H-gamma 4340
